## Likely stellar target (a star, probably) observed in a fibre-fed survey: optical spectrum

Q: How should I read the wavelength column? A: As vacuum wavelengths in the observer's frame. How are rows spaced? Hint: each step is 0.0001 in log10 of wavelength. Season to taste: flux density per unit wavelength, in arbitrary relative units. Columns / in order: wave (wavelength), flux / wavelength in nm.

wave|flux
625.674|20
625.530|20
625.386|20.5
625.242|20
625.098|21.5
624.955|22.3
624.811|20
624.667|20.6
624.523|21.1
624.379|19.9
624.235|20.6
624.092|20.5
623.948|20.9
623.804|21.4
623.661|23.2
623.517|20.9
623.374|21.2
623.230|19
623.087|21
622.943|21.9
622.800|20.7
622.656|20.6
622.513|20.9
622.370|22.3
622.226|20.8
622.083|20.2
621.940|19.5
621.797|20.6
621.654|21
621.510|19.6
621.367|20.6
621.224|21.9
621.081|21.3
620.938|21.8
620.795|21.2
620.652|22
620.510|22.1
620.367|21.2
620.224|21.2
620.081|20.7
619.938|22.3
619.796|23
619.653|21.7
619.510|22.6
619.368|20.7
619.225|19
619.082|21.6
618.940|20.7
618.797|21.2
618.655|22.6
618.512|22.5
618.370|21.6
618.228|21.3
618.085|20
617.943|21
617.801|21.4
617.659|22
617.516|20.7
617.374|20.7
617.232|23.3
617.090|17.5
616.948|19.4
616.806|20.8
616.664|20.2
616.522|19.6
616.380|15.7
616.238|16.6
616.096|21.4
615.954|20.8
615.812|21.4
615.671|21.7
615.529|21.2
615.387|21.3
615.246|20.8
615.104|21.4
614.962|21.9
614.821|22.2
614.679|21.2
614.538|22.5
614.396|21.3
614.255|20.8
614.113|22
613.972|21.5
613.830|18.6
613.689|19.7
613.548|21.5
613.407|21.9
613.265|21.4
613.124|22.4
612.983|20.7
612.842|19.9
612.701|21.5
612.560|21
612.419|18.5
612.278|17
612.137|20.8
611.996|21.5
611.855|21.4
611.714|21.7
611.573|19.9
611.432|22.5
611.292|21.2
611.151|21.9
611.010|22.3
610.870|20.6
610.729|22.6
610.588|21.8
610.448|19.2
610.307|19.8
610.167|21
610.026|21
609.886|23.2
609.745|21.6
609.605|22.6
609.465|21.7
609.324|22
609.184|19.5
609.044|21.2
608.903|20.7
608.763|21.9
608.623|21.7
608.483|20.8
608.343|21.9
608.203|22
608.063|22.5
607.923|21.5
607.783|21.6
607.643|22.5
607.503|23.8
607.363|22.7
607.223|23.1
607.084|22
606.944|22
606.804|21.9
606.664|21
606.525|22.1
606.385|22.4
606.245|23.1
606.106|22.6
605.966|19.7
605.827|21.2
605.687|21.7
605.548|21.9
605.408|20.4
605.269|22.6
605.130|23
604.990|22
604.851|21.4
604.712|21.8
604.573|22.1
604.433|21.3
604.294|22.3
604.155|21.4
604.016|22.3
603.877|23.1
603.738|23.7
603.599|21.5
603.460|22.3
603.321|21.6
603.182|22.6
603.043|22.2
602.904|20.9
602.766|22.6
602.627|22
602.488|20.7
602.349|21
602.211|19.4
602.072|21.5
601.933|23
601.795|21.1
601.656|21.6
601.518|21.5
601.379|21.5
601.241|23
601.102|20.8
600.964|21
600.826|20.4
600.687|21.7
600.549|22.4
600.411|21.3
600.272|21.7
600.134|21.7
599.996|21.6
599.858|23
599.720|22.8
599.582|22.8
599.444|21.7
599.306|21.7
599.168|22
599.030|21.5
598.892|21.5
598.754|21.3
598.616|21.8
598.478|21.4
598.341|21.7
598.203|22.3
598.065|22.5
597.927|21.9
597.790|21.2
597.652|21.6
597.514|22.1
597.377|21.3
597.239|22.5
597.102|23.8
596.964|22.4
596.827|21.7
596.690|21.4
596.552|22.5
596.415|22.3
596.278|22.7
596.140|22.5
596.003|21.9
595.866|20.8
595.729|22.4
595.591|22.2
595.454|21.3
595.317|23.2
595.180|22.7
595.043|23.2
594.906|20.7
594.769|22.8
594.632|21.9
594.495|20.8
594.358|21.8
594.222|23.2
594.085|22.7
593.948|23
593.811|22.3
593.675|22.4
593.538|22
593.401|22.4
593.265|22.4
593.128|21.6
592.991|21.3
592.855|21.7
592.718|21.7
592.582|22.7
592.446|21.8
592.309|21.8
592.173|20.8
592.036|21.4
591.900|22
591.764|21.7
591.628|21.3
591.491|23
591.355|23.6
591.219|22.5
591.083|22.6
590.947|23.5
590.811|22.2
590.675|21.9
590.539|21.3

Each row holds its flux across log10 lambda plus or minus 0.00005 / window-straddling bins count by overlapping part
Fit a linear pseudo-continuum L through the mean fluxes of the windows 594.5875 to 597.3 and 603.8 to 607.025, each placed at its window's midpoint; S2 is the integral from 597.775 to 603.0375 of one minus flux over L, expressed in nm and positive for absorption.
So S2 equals 0.09 nm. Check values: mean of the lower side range 22.2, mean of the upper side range 21.9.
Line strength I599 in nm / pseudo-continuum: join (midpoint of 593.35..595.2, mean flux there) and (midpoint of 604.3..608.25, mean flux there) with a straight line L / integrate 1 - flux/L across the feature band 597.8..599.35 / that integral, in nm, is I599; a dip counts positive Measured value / 0.03 nm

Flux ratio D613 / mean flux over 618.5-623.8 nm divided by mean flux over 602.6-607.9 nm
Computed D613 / 0.96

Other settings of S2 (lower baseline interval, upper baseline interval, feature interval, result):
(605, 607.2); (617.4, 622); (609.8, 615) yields 0.12 nm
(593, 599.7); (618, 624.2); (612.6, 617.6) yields 0.16 nm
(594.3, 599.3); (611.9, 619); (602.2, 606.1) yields -0.05 nm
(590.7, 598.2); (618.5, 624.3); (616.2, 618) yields 0.11 nm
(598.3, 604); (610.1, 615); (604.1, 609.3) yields -0.10 nm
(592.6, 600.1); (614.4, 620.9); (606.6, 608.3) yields -0.05 nm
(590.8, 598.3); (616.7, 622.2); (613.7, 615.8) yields 0.00 nm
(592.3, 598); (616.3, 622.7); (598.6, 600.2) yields 0.00 nm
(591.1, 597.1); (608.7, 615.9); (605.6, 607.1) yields -0.02 nm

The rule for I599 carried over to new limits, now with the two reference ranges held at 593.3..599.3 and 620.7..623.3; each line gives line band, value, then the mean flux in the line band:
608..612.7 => 0.05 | 21.2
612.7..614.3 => 0.02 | 21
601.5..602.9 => 0.02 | 21.4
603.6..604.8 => -0.03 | 22.2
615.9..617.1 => 0.11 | 19.2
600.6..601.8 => 0.02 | 21.4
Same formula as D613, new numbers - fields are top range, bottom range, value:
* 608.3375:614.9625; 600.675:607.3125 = 0.97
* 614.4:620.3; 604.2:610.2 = 0.96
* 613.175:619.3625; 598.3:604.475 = 0.96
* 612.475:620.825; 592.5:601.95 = 0.96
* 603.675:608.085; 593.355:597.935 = 1.00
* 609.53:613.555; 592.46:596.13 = 0.95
